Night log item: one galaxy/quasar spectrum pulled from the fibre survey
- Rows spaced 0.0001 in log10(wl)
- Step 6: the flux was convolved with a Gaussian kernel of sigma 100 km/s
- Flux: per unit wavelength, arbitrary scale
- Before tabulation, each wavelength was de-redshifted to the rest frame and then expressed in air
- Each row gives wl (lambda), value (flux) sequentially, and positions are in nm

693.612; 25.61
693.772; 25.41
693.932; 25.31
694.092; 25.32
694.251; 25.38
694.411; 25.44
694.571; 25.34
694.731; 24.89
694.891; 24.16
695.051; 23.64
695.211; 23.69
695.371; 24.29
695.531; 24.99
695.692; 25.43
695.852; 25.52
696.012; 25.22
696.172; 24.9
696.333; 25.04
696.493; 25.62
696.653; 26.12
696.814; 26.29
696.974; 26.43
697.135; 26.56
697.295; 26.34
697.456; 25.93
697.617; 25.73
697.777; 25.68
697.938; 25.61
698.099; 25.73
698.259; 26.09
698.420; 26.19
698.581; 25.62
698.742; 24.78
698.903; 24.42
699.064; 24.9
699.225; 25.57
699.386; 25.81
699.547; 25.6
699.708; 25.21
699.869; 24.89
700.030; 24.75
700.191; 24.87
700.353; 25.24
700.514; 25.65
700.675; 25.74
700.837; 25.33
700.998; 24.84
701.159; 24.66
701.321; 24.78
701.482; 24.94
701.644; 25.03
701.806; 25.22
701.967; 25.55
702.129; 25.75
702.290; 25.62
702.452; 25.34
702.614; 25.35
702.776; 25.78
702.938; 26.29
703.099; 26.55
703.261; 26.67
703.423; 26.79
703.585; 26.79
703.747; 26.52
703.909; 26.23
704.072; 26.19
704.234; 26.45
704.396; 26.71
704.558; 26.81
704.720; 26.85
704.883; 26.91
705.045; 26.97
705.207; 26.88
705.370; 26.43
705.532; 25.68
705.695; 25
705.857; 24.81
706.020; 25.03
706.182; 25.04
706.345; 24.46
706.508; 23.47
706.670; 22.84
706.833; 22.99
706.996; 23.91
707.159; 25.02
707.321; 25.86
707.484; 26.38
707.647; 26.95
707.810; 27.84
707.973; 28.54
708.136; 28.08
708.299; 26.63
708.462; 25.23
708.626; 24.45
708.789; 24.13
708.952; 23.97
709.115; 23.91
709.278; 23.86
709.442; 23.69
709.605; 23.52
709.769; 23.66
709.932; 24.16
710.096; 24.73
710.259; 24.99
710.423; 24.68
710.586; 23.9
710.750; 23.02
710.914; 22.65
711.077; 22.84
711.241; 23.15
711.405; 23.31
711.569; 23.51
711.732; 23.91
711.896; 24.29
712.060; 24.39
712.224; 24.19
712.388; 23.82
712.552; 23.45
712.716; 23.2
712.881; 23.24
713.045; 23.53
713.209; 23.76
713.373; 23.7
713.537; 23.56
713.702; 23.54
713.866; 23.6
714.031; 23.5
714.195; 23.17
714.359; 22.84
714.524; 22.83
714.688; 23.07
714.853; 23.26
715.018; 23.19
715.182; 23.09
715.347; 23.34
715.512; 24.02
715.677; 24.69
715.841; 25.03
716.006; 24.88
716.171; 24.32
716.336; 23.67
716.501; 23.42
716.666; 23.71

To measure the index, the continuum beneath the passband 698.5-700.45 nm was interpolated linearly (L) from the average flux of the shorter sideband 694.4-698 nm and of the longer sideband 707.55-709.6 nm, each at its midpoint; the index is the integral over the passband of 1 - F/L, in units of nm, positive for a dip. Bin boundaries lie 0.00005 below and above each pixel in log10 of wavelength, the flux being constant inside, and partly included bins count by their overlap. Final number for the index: 0.02 nm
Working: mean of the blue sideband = 25.3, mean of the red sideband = 25.5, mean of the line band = 25.1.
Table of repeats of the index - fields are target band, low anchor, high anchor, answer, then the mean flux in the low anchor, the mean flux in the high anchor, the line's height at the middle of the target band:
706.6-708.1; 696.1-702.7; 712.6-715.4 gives -0.09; 25.5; 23.3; 24.3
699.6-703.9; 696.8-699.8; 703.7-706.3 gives 0.06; 25.7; 26.1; 25.9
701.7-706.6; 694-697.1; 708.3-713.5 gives -0.30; 25.2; 23.9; 24.4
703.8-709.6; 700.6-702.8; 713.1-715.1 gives -0.25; 25.3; 23.3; 24.5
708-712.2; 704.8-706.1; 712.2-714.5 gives 0.04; 26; 23.5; 24.5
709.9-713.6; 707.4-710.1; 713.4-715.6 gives 0.08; 25.3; 23.3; 24.3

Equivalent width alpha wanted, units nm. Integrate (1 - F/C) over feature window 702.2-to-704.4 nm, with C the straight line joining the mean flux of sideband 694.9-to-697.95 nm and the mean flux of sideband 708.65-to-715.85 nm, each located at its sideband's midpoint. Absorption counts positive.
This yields -0.140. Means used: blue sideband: 25.4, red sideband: 23.7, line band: 26.2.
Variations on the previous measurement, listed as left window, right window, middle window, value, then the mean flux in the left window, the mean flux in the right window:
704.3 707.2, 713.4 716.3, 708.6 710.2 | 0.04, 25.3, 23.6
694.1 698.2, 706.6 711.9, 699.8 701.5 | 0.00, 25.4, 24.6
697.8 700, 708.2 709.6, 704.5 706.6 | -0.08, 25.4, 24.5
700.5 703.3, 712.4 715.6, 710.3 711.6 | 0.03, 25.5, 23.4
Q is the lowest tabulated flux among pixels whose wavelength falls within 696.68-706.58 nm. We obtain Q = 23.47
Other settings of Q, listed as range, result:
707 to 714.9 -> 22.65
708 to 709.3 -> 23.86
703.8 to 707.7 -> 22.84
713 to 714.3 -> 23.17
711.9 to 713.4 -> 23.2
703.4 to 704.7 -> 26.19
